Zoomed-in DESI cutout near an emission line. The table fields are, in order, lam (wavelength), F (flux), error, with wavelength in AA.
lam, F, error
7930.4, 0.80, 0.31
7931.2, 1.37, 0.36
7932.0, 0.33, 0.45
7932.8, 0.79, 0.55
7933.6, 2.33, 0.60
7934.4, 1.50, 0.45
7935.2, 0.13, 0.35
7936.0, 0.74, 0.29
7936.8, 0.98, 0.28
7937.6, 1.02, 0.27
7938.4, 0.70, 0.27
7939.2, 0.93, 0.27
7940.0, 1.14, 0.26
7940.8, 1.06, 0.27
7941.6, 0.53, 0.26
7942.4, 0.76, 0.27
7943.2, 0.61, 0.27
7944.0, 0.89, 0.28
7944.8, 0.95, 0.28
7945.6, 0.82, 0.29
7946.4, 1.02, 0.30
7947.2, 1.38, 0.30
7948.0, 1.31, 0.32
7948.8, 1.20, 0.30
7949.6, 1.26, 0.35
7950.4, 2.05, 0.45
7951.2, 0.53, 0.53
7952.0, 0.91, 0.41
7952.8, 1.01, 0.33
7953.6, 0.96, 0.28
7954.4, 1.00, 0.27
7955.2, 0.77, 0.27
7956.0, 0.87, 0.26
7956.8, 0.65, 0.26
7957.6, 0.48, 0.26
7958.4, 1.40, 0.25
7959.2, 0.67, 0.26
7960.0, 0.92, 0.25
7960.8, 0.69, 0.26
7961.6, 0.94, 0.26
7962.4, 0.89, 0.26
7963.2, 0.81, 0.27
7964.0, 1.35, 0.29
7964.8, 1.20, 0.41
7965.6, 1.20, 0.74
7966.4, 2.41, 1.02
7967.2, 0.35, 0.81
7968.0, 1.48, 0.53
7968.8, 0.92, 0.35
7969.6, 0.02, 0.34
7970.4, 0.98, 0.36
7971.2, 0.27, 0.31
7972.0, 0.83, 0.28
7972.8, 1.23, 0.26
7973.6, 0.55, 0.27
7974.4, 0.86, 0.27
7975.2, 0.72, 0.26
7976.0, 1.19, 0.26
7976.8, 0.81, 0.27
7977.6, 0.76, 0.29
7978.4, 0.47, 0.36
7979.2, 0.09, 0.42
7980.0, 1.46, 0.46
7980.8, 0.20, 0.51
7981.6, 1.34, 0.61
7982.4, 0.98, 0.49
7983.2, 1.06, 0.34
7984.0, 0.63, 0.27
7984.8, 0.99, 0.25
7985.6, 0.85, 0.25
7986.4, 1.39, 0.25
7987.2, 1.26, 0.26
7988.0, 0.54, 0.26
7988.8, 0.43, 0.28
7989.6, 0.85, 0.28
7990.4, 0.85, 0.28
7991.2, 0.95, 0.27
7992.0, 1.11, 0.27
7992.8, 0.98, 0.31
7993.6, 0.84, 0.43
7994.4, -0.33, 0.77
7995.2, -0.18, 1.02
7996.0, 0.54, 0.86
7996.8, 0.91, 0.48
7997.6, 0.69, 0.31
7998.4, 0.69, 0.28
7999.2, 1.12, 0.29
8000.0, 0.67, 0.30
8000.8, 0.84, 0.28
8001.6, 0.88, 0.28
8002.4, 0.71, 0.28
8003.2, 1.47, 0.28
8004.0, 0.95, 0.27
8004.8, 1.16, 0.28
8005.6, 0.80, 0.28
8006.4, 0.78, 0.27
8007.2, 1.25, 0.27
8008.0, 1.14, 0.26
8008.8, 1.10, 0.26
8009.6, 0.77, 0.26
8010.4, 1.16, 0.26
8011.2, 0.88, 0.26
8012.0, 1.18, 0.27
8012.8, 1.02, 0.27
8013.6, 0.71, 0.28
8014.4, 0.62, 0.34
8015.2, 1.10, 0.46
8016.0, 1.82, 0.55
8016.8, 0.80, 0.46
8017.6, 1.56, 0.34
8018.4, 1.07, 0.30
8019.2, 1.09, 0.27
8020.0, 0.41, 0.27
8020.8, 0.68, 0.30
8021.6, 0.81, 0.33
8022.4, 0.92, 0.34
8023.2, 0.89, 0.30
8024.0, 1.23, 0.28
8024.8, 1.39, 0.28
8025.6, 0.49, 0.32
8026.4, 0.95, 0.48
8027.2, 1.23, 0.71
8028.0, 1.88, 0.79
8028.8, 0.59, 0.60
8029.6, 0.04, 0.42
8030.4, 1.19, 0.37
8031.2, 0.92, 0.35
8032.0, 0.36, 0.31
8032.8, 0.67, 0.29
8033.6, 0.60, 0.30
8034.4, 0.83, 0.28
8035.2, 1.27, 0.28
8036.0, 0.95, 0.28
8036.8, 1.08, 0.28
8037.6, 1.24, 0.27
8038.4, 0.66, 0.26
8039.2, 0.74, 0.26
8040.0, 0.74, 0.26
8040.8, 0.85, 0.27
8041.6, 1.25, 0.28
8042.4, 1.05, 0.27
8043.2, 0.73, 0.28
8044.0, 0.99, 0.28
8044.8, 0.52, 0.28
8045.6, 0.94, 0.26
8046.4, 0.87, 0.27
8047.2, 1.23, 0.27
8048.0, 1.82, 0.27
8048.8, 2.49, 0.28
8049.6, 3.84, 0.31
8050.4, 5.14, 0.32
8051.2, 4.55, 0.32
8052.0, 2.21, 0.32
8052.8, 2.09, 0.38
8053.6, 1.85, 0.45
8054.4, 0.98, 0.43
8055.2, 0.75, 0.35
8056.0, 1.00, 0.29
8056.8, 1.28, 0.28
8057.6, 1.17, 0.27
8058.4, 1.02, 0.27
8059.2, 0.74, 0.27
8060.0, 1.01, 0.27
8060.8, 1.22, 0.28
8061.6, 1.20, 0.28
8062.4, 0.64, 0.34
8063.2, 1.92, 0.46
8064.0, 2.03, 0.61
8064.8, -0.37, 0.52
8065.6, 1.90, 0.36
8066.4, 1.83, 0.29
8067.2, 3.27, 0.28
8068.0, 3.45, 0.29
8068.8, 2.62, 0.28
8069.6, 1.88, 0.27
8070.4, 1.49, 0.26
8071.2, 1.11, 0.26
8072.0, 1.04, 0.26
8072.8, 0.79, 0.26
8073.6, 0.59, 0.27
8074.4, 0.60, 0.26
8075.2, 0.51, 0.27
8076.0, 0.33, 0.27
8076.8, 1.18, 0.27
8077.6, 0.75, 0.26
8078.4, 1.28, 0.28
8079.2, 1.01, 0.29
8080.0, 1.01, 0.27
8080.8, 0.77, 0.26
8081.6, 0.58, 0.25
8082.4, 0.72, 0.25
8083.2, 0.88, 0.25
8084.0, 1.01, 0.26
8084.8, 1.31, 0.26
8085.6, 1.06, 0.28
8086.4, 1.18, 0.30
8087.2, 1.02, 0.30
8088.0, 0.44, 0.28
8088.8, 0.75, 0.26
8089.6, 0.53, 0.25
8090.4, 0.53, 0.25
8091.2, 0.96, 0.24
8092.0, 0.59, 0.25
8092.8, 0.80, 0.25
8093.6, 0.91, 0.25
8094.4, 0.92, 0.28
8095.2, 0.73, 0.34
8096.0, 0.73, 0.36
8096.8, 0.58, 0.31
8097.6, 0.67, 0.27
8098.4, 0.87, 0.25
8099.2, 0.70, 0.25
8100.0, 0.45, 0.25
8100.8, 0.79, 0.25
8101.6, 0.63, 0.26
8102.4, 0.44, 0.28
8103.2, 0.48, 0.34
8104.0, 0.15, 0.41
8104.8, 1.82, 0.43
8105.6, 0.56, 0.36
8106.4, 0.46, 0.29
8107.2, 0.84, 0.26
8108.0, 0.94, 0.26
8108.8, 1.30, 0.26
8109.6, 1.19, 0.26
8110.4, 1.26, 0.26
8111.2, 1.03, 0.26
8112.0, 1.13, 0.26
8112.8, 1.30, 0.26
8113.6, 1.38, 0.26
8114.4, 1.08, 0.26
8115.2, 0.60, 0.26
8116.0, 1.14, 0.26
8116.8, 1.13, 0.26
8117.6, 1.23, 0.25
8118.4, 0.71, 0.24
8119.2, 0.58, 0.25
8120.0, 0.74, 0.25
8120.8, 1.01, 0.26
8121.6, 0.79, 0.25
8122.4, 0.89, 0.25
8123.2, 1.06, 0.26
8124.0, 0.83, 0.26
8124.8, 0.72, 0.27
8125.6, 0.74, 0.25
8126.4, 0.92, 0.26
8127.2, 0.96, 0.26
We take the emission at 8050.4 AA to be [S II]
